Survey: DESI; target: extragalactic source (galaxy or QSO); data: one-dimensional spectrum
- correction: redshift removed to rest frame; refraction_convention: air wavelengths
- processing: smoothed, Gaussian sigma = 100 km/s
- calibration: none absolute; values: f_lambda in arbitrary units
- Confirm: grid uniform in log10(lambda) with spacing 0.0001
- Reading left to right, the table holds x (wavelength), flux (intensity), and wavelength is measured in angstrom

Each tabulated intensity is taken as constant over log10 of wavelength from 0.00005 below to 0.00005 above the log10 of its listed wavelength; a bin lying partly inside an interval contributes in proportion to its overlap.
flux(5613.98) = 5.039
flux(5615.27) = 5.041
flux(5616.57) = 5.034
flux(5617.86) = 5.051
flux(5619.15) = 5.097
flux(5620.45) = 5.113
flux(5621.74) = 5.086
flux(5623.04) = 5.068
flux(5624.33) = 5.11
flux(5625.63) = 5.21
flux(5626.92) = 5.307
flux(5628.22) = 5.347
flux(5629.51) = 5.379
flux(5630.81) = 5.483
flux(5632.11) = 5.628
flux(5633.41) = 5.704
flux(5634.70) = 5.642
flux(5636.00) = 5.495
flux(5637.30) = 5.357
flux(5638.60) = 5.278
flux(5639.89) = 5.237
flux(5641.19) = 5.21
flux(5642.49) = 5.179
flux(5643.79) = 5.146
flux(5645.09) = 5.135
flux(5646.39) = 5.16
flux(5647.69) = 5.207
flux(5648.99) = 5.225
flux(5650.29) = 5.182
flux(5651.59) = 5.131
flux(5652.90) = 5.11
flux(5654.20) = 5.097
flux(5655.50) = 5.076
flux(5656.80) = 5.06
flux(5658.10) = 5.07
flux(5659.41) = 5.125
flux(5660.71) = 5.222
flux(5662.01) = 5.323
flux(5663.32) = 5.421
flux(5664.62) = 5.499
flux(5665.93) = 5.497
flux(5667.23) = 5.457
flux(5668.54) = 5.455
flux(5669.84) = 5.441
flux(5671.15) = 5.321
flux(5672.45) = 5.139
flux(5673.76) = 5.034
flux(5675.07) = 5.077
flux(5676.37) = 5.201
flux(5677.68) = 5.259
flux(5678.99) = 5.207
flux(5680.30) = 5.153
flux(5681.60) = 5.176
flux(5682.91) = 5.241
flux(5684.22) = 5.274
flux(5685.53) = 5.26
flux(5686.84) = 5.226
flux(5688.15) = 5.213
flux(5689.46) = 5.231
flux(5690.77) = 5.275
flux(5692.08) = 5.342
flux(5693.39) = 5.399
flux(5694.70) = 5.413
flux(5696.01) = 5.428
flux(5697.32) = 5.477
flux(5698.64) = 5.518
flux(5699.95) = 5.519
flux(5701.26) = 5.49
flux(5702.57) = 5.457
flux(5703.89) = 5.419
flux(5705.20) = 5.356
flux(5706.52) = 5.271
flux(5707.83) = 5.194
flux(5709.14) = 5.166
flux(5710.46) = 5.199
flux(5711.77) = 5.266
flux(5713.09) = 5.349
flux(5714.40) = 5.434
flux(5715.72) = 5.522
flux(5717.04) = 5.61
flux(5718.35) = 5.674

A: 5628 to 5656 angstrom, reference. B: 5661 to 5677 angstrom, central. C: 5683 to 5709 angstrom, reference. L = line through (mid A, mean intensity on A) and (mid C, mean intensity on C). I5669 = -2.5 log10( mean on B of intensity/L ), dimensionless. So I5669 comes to 0.00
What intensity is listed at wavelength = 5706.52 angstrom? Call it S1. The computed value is 5.271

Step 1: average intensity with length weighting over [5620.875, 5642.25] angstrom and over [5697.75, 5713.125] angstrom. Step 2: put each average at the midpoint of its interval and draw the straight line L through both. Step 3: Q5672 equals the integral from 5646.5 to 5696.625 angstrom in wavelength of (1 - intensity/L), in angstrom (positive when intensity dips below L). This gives 0.9 angstrom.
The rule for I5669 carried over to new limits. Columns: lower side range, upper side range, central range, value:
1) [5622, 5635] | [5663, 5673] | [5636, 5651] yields 0.03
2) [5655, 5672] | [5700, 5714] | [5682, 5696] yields 0.01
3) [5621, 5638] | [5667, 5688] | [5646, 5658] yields 0.04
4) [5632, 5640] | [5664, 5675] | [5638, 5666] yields 0.04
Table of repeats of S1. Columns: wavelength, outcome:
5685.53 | 5.26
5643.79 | 5.146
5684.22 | 5.274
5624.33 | 5.11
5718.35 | 5.674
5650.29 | 5.182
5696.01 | 5.428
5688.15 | 5.213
